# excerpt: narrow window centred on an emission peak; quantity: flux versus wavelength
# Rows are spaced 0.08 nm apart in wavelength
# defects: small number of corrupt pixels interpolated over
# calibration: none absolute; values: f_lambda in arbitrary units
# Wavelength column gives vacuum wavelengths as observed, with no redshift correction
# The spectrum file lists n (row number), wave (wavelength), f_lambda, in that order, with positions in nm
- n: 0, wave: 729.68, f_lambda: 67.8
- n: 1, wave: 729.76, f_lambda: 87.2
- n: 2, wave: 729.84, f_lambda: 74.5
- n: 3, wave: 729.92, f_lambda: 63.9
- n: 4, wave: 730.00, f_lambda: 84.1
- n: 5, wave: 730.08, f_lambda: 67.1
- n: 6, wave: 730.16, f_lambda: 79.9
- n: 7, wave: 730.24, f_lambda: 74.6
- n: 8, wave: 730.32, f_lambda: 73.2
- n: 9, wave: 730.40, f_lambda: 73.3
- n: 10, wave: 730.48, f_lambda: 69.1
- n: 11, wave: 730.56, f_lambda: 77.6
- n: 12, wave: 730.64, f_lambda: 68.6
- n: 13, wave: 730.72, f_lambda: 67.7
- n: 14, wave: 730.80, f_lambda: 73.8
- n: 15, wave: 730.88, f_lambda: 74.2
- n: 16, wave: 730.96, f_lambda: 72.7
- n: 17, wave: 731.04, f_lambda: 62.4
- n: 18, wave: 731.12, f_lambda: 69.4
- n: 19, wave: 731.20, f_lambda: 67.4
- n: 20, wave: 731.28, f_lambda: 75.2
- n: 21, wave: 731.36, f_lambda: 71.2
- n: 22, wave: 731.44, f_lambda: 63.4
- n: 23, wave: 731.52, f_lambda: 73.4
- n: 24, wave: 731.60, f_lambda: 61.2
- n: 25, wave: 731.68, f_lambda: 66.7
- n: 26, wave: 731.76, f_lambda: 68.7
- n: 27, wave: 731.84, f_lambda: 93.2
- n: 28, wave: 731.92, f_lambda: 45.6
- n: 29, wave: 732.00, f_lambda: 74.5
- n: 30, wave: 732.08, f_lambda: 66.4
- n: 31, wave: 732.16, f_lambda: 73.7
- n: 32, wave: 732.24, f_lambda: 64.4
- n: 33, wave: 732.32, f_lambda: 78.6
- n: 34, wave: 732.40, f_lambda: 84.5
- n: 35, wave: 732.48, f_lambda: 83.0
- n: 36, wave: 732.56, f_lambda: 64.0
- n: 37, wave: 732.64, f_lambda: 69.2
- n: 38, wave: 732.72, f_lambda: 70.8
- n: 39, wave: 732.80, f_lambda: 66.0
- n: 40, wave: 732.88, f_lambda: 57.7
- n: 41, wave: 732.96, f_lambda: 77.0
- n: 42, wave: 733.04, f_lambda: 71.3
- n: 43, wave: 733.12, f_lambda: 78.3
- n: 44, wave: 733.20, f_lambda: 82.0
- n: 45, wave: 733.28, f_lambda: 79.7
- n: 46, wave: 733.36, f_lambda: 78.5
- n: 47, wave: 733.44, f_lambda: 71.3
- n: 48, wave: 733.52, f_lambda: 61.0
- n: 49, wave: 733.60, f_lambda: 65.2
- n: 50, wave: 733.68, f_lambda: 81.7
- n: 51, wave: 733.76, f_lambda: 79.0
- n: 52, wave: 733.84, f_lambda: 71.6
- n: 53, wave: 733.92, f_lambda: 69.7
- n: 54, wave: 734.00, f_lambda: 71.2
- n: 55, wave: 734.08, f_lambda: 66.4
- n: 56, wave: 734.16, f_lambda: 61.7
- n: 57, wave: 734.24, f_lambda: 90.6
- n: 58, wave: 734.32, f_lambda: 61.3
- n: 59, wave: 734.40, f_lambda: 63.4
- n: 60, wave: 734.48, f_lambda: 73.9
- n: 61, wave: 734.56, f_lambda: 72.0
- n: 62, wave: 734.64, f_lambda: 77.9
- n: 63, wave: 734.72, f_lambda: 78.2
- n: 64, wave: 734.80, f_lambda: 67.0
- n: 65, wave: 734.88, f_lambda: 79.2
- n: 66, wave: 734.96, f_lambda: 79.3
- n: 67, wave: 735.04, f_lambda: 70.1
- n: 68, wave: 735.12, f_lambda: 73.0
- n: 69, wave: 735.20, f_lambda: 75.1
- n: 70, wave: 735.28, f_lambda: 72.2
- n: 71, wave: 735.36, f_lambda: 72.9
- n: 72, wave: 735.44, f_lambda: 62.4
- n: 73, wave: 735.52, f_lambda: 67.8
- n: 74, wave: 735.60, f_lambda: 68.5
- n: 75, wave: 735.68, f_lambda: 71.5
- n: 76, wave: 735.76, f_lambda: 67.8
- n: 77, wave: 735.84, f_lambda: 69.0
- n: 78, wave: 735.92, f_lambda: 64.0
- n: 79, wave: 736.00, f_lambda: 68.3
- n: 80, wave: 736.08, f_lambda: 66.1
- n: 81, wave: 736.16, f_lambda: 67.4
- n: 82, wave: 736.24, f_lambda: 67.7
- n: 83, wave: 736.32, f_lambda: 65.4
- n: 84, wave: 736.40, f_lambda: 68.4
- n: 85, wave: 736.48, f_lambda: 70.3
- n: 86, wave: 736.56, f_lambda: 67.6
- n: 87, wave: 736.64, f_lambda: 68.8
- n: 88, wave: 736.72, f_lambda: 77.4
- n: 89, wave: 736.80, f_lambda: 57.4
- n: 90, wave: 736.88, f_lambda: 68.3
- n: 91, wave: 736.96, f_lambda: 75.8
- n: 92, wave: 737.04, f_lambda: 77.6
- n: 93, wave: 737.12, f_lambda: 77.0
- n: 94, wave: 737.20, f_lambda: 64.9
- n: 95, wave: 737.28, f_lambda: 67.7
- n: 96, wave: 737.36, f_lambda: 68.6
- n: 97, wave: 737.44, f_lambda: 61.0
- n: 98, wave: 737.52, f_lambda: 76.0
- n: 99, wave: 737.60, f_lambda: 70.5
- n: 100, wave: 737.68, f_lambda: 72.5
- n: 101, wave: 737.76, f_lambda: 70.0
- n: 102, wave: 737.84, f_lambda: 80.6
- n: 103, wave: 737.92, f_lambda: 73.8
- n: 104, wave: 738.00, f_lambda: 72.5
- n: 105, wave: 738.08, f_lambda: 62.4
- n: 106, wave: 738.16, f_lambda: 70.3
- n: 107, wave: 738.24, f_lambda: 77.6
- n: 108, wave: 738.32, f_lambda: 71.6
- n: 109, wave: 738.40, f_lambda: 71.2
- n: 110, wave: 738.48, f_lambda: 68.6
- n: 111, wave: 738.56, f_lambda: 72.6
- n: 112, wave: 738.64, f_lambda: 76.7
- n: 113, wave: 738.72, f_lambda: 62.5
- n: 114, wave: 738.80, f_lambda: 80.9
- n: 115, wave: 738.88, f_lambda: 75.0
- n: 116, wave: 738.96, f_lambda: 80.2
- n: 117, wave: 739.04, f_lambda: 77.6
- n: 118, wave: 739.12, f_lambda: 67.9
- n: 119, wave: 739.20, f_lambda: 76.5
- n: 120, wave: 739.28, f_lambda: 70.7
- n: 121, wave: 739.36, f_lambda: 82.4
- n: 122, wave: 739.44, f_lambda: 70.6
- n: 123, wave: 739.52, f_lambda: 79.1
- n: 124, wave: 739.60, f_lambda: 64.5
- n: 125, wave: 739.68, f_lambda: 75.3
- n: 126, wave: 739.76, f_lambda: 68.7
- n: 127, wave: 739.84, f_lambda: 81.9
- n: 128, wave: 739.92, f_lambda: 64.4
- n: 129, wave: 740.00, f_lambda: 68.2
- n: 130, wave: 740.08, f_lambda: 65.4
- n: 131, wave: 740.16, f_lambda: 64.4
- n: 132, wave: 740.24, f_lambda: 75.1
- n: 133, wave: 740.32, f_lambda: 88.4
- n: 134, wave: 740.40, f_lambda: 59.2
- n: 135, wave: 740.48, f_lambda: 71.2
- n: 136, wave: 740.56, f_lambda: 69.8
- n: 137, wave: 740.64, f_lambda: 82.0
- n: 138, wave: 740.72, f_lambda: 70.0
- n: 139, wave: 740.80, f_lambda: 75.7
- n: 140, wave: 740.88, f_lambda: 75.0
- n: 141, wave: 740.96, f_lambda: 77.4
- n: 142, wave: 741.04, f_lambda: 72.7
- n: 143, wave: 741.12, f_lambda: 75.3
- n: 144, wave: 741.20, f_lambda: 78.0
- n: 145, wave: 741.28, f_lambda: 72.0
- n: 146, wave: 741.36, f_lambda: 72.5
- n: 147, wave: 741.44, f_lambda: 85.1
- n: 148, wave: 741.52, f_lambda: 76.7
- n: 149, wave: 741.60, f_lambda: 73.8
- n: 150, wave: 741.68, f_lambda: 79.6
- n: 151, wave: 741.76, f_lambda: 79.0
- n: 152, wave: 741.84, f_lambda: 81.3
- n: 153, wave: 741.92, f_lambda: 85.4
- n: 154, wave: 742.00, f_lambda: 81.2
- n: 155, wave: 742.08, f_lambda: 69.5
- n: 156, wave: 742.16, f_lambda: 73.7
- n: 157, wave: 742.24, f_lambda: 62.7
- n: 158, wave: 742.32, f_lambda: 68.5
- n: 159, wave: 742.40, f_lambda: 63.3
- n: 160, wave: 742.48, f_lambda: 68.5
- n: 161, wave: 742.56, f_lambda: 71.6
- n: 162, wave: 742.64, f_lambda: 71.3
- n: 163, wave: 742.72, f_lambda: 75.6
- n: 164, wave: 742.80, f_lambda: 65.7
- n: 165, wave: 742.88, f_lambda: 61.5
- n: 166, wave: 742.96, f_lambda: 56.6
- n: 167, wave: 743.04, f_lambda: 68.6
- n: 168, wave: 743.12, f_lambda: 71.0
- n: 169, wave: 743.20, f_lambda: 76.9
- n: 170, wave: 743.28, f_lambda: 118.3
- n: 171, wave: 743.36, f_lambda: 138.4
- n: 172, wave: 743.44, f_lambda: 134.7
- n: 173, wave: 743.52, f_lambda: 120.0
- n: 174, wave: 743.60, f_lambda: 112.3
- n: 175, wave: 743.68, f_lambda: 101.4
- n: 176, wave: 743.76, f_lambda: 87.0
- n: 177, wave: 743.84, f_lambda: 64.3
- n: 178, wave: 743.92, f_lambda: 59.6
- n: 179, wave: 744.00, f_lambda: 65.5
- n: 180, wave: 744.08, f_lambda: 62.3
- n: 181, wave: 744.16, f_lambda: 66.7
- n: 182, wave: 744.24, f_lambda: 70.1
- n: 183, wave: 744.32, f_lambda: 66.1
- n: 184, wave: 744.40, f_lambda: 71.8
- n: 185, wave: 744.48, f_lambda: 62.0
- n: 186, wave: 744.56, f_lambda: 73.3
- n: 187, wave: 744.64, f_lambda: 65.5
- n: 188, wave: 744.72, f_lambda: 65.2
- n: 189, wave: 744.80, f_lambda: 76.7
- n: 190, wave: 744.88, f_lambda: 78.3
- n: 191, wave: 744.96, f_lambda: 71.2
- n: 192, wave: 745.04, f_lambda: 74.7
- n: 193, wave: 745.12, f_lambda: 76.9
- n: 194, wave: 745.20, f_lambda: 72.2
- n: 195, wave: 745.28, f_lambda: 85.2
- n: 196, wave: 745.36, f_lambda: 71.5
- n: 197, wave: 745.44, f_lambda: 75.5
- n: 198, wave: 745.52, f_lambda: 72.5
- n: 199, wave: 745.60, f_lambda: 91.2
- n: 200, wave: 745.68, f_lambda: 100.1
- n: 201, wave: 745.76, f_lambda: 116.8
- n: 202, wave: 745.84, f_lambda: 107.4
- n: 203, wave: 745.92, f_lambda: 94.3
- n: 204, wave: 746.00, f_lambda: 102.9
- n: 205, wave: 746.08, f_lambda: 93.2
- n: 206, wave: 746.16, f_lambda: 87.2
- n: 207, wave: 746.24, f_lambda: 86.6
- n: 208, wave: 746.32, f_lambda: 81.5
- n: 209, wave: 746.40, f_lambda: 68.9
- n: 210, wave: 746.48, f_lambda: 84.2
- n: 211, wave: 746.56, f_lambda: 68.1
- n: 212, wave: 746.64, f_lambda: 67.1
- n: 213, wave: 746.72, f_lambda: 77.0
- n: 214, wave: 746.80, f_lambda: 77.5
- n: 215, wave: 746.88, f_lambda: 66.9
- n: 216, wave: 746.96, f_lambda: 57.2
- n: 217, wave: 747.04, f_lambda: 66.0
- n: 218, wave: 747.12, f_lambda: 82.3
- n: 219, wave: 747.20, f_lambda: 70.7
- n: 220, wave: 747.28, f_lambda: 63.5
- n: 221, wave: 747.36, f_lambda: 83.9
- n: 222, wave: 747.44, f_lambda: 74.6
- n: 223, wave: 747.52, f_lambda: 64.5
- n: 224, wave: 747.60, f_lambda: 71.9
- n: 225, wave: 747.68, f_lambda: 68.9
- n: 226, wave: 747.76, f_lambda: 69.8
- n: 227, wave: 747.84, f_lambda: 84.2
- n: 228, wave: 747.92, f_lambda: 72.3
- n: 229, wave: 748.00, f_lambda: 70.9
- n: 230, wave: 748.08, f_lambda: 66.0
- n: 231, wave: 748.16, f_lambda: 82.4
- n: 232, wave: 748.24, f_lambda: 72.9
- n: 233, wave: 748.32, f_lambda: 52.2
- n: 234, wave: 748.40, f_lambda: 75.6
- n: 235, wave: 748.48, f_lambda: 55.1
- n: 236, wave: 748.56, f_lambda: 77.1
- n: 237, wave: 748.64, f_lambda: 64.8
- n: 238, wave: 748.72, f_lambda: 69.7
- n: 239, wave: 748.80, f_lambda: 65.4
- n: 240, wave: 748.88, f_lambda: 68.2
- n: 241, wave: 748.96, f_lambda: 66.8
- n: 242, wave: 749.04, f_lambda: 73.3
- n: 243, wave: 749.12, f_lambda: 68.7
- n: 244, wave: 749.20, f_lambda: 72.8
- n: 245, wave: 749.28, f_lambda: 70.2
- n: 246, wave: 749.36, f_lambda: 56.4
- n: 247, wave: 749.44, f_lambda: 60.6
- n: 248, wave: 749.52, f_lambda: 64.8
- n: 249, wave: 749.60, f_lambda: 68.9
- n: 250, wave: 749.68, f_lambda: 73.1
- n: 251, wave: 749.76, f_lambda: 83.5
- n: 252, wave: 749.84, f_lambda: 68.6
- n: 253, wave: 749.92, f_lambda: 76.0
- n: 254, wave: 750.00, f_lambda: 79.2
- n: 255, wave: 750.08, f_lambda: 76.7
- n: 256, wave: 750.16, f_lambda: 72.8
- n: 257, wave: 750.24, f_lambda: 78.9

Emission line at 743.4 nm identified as H-alpha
